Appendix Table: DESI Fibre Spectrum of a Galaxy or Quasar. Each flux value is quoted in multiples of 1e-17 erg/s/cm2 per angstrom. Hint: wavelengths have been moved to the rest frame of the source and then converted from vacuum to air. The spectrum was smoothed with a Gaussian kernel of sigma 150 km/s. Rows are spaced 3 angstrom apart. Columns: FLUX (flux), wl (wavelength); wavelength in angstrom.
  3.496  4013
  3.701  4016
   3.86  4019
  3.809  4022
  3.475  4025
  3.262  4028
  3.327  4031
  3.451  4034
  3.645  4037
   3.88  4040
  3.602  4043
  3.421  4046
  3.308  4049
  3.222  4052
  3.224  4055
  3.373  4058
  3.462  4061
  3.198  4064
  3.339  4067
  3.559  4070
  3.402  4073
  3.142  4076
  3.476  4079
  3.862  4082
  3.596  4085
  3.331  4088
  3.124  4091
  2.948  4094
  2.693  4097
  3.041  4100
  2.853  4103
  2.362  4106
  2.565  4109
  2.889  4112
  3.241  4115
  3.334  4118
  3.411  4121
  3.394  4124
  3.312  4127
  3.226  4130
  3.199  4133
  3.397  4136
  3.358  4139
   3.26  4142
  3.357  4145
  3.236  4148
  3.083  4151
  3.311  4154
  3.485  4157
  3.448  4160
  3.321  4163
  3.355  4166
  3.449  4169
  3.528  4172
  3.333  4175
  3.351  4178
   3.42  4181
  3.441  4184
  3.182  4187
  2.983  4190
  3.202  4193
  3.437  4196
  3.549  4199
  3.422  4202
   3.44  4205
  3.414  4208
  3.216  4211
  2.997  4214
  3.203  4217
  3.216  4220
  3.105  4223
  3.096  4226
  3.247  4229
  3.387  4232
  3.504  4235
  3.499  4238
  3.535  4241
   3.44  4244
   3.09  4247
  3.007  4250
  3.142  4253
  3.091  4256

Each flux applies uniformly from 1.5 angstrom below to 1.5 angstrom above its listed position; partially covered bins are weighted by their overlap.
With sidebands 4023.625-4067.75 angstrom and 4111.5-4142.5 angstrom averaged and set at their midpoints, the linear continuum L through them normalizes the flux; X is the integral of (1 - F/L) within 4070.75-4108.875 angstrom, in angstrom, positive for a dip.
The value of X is 2.4 angstrom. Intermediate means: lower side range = 3.41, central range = 3.14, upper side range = 3.29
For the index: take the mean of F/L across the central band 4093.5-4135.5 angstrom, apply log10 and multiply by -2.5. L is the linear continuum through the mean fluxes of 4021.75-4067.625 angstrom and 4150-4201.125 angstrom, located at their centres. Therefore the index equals 0.12 mag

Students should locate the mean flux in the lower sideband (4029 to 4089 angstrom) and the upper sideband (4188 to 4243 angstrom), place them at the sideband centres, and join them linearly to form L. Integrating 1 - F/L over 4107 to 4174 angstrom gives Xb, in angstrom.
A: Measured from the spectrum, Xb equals 1.9 angstrom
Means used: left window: 3.44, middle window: 3.27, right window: 3.3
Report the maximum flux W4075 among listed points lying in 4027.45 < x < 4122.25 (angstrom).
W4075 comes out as 3.88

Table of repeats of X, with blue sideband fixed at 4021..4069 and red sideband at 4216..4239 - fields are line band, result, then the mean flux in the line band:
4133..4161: 0.3 angstrom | 3.32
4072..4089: -0.3 angstrom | 3.47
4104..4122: 2.3 angstrom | 2.95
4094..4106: 2.0 angstrom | 2.81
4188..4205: -0.1 angstrom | 3.33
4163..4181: -0.4 angstrom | 3.4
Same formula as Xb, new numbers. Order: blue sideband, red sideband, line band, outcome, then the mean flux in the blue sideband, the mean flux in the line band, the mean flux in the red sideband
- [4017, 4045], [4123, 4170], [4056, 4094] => 1.12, 3.59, 3.38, 3.32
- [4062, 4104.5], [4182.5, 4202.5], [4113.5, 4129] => -0.28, 3.26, 3.33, 3.31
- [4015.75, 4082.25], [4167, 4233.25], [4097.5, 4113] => 3.05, 3.47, 2.73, 3.3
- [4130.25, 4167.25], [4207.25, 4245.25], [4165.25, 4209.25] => -0.84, 3.31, 3.37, 3.29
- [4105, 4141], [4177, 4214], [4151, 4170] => -0.75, 3.15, 3.37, 3.32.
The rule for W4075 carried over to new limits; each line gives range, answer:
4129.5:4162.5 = 3.485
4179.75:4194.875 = 3.441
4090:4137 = 3.411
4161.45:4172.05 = 3.528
